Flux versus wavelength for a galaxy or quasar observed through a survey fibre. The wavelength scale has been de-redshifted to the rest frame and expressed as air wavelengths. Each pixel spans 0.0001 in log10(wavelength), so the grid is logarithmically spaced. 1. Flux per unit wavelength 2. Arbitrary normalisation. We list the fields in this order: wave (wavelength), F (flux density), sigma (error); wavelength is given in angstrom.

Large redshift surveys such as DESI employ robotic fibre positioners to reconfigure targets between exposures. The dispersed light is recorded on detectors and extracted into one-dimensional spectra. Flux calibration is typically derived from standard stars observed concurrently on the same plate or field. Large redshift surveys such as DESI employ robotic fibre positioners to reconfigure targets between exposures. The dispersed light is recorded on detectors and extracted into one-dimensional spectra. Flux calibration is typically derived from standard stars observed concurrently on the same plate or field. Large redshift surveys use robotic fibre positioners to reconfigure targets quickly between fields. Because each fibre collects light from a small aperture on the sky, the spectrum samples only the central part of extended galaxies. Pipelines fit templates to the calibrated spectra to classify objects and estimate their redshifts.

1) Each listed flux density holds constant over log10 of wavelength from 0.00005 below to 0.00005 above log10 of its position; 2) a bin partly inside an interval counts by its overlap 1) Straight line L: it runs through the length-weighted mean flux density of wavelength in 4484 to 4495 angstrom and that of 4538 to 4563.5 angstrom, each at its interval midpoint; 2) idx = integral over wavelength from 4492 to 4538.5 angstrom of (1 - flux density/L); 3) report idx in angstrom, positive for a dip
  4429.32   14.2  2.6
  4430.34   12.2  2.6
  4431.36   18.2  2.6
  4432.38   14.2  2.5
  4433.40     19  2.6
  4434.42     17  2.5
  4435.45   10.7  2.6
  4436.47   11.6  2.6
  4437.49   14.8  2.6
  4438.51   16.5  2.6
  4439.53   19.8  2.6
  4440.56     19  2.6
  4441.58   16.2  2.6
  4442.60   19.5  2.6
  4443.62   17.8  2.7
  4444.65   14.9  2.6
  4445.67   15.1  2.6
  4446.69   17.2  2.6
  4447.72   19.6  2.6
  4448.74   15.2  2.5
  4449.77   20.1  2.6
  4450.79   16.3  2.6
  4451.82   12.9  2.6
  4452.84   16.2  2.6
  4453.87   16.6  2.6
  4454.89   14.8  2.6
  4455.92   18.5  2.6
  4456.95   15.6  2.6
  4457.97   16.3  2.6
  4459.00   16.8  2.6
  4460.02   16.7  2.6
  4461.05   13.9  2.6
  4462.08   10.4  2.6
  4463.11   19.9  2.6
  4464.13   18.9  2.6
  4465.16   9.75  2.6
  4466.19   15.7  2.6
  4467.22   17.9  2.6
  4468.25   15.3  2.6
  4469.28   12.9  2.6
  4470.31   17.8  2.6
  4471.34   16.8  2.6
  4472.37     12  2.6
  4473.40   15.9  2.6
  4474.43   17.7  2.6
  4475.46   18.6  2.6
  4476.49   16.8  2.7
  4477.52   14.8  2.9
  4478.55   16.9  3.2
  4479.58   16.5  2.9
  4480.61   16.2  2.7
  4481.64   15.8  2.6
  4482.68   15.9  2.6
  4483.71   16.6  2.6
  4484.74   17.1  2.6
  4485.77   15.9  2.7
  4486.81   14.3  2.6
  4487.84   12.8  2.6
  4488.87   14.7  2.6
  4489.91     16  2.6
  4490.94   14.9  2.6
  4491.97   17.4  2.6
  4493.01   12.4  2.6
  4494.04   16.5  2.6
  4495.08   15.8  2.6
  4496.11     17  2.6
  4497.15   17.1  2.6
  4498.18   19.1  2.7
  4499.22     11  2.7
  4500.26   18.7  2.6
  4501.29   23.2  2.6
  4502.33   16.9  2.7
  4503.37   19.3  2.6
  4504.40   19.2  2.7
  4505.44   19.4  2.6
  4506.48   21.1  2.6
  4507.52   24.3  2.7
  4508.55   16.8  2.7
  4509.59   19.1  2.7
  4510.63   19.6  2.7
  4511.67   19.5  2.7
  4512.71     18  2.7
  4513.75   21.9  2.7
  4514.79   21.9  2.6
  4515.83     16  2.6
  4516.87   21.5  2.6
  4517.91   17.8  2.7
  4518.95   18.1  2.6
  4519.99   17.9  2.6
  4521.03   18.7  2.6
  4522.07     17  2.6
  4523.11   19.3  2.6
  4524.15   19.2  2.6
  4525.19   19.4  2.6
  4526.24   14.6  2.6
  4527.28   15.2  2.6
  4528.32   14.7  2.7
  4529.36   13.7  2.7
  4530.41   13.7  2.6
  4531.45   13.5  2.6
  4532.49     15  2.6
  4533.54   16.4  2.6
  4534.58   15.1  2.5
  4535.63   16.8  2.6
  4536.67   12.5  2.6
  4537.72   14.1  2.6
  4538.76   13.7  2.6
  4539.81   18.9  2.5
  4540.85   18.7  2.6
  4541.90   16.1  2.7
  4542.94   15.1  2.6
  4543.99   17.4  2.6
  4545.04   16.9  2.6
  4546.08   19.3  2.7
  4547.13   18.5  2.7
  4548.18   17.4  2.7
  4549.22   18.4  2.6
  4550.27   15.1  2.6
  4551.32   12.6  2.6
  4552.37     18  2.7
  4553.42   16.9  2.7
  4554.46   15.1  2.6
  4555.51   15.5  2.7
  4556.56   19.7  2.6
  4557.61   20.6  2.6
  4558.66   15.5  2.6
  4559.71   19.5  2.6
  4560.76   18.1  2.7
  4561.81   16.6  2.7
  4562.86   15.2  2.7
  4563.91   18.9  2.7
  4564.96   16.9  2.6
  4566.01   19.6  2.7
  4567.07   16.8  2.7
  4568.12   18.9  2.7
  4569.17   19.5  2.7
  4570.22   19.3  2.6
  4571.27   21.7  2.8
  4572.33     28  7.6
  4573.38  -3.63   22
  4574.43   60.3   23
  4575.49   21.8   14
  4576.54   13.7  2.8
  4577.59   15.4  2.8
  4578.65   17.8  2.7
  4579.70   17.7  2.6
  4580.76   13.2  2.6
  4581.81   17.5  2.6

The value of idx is -4.3 angstrom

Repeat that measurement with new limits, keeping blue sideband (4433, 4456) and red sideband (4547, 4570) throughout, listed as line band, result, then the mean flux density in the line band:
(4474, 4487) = 0.2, 16.4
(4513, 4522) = -1.1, 19.1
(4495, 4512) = -1.8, 18.7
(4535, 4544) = 0.7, 15.8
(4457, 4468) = 0.6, 15.6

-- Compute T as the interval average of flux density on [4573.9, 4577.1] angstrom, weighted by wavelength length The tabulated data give 31.7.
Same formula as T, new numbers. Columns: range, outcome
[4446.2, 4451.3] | 17.7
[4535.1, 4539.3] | 14.3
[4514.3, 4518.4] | 19.3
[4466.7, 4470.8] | 15.9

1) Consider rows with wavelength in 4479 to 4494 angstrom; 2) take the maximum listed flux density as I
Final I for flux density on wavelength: 17.4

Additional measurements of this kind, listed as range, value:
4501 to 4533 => 24.3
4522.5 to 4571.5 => 21.7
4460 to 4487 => 19.9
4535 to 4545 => 18.9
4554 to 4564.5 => 20.6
